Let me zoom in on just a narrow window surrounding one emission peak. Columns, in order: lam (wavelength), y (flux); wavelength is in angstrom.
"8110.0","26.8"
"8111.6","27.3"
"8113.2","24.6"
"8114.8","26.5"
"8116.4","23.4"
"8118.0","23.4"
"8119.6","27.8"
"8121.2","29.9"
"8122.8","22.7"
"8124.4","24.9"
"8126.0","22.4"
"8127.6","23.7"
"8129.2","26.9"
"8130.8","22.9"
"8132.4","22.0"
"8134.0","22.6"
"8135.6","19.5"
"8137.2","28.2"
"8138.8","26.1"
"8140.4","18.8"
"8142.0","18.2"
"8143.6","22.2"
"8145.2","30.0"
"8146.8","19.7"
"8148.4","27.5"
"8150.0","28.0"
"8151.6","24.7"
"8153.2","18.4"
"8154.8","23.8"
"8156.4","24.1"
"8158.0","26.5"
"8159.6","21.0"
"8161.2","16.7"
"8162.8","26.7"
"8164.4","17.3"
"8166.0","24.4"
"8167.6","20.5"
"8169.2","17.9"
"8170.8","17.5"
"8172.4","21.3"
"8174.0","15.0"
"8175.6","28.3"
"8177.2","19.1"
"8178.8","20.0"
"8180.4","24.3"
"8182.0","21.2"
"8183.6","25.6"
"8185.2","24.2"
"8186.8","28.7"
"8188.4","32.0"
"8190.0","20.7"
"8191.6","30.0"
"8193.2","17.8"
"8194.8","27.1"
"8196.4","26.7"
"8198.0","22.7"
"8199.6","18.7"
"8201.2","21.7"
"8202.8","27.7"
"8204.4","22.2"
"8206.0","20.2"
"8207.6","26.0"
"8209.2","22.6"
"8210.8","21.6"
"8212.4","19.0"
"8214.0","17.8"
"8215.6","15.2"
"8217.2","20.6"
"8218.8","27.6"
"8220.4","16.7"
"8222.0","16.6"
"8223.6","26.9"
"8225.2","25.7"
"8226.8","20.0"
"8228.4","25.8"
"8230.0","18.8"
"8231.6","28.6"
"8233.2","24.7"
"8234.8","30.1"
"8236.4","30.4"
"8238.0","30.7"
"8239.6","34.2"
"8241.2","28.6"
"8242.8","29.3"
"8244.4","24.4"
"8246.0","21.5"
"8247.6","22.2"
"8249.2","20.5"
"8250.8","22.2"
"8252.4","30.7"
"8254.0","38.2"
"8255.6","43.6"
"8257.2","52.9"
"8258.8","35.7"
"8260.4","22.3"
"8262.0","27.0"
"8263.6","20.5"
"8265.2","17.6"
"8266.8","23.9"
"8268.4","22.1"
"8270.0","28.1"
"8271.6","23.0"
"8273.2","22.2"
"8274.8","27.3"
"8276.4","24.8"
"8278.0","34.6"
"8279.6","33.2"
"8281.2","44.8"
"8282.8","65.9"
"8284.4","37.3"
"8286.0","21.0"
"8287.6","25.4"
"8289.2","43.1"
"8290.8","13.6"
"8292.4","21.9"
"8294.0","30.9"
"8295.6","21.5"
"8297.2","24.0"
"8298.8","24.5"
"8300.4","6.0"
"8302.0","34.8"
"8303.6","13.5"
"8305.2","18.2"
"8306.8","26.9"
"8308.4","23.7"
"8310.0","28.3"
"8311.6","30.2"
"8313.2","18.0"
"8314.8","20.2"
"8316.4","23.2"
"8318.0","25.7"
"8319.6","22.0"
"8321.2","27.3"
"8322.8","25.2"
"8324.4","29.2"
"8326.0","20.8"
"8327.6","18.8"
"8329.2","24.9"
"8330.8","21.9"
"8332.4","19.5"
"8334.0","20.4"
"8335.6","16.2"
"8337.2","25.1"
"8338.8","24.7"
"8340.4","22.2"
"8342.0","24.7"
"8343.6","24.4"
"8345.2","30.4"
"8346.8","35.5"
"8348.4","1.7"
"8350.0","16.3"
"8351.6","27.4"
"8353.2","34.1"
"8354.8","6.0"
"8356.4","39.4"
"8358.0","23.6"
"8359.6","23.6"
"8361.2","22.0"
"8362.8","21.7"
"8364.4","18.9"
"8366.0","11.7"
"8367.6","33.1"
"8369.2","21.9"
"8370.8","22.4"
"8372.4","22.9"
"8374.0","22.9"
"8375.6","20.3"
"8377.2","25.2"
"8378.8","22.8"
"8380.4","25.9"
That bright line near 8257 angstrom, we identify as H-alpha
